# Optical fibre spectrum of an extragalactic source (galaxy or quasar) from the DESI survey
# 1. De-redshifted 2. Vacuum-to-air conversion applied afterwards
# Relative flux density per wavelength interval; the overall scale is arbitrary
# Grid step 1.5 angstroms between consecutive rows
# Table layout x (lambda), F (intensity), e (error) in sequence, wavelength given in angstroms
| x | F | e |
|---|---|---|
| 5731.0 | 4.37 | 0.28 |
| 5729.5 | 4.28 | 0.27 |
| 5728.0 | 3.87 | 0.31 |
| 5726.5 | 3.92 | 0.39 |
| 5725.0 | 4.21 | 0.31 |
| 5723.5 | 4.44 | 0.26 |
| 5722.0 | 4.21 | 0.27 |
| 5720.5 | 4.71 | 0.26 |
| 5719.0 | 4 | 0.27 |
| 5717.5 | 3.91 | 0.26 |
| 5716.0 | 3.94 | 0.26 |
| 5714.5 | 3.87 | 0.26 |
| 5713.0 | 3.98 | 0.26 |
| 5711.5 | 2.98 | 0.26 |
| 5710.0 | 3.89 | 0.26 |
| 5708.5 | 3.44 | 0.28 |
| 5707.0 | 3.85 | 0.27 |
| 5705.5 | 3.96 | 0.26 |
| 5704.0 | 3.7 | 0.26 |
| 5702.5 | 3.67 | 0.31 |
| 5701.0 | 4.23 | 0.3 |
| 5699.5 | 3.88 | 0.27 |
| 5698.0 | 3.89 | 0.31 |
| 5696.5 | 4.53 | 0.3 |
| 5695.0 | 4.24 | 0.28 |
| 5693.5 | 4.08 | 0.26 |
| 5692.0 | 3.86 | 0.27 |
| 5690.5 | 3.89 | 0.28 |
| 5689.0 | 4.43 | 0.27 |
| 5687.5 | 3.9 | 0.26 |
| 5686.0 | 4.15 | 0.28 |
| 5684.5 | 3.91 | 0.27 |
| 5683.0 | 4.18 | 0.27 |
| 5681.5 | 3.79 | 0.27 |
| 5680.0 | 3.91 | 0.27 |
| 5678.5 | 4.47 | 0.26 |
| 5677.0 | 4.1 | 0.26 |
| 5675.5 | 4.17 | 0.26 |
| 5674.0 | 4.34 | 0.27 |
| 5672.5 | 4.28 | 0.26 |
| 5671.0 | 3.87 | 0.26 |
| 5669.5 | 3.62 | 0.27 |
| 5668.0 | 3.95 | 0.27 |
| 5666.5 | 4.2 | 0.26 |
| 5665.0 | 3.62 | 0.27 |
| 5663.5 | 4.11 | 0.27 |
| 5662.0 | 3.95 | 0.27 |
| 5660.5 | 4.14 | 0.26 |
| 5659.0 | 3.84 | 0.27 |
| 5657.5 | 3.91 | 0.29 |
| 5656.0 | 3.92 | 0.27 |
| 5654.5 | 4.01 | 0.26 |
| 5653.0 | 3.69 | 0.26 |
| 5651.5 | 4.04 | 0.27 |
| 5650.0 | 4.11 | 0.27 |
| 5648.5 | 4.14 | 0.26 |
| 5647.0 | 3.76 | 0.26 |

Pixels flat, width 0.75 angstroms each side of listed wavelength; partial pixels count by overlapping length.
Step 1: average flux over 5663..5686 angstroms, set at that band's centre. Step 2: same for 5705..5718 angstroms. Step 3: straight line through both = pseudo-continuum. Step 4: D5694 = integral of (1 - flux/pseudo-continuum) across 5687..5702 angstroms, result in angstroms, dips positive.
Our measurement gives -0.8 angstroms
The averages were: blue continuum 4.04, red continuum 3.75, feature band 4.09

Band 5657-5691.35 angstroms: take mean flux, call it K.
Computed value 4.03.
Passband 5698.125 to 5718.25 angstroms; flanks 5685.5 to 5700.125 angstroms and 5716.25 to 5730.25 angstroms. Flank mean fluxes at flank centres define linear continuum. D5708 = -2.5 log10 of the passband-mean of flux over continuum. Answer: 0.09 mag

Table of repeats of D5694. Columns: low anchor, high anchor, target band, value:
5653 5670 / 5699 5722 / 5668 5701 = -1.4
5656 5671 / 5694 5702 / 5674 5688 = -0.2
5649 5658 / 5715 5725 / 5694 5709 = 0.6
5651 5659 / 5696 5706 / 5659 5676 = -0.4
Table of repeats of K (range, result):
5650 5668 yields 3.96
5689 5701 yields 4.09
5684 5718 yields 3.92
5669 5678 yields 4.09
